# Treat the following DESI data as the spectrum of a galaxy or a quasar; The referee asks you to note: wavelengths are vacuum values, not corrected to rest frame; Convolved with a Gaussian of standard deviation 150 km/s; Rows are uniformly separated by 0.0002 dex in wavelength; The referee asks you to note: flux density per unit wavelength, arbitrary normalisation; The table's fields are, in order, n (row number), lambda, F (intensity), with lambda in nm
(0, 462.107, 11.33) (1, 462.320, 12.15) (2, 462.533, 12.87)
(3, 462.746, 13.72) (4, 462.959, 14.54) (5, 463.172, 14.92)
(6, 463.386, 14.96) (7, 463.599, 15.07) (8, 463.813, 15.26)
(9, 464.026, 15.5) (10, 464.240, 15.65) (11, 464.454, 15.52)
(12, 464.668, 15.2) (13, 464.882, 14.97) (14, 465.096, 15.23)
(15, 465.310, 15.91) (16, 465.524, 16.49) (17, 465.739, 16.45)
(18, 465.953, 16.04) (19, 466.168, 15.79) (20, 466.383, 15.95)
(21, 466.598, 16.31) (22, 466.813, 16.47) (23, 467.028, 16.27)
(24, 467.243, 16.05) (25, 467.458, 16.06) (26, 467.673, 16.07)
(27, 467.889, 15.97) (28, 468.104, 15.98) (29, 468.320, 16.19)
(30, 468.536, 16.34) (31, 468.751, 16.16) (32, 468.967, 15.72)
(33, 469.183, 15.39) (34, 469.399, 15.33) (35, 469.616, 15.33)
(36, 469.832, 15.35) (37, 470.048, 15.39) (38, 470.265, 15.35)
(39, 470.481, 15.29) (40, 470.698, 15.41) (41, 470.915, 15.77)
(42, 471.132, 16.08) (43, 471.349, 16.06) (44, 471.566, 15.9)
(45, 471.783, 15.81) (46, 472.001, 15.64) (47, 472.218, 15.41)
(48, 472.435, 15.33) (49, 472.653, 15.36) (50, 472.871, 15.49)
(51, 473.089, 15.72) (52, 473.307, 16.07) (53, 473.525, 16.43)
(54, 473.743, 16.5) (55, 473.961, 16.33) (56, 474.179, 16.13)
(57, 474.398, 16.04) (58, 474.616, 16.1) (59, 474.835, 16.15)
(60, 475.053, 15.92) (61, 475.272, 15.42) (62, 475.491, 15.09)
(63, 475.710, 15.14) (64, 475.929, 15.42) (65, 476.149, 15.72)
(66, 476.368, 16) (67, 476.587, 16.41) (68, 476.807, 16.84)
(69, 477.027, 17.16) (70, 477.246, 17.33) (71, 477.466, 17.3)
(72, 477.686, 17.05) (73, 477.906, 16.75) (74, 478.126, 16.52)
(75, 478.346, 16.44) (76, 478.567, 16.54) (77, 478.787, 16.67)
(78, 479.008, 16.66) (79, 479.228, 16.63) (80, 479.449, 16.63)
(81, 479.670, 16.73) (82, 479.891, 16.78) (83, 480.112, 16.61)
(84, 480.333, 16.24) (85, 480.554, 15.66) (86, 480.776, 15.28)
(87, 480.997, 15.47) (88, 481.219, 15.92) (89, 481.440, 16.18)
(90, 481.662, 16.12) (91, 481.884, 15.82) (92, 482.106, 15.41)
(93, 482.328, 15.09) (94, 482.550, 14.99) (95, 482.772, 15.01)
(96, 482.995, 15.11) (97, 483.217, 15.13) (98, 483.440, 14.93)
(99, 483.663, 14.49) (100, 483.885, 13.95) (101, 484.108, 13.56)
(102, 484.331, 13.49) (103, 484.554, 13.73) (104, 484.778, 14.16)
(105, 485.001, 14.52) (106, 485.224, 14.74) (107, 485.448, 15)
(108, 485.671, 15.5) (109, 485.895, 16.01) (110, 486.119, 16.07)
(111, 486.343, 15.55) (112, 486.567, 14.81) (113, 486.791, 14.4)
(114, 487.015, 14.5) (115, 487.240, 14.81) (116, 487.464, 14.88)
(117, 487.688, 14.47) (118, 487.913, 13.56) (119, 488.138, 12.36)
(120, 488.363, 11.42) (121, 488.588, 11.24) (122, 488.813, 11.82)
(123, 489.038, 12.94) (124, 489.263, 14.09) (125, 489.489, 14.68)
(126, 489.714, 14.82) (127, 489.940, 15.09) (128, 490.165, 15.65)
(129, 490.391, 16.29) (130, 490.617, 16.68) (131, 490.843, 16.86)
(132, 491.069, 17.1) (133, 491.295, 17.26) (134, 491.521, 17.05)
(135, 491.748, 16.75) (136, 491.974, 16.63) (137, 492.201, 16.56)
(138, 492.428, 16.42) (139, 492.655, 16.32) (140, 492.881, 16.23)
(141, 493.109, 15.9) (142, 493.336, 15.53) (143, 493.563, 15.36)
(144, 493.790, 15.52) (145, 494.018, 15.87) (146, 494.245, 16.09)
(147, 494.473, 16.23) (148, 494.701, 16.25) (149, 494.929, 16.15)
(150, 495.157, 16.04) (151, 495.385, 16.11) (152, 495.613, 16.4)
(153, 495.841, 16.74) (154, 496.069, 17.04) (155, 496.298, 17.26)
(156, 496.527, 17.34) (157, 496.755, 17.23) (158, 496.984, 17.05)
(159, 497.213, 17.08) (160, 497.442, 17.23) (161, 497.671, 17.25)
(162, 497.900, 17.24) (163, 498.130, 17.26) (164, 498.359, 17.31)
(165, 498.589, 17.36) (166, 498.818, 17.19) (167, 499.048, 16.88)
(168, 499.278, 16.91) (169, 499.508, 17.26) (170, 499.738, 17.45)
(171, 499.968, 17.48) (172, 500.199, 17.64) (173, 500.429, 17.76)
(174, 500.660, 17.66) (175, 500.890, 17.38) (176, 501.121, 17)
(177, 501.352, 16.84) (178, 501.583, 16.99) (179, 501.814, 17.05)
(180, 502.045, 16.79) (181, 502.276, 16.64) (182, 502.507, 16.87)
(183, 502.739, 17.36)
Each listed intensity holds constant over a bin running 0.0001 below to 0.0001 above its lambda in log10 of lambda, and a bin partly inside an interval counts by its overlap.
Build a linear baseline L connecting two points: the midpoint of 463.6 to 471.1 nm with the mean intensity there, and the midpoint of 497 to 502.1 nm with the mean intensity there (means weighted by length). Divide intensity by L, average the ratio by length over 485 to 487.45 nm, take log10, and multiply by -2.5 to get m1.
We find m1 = 0.10 mag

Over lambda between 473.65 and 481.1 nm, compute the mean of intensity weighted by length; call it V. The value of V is 16.3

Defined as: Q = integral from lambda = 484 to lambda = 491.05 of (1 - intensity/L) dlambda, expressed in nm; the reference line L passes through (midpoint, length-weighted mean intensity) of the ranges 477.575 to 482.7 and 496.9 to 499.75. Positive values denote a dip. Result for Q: 0.90 nm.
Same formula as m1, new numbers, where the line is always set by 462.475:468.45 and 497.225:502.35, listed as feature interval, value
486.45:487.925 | 0.14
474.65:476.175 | 0.03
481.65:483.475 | 0.08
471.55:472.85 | 0.02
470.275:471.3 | 0.01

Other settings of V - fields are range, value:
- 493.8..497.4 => 16.6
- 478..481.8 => 16.3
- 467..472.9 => 15.7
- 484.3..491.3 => 14.6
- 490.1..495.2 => 16.3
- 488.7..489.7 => 13.5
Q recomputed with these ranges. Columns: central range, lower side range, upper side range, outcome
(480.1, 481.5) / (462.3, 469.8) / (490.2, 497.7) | 0.02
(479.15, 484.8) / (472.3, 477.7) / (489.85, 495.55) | 0.27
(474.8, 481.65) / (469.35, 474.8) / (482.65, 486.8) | -0.45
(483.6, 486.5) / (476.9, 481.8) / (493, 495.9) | 0.29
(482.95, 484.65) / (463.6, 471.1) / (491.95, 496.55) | 0.19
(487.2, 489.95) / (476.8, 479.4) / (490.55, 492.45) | 0.55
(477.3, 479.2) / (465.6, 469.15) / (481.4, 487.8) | -0.17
